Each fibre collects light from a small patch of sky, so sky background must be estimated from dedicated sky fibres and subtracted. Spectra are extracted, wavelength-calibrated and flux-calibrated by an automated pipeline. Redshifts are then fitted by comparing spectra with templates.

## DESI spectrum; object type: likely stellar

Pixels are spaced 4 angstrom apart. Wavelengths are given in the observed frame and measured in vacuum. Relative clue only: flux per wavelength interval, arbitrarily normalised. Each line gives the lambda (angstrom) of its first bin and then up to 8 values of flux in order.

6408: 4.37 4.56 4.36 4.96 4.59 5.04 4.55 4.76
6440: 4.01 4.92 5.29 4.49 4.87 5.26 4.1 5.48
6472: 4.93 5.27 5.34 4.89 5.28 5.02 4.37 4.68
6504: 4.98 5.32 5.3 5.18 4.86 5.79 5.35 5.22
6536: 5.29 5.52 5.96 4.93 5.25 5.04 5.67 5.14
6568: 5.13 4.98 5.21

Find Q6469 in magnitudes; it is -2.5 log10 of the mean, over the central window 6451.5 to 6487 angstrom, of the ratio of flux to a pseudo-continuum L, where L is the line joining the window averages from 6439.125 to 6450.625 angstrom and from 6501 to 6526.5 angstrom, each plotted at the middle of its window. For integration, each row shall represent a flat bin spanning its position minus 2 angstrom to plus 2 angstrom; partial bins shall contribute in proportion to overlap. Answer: -0.01 mag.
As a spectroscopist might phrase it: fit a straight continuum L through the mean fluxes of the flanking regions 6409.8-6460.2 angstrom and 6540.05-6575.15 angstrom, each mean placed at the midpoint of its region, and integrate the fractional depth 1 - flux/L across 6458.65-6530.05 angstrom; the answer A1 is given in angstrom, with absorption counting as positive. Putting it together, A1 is -1.23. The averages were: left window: 4.72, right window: 5.28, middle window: 5.08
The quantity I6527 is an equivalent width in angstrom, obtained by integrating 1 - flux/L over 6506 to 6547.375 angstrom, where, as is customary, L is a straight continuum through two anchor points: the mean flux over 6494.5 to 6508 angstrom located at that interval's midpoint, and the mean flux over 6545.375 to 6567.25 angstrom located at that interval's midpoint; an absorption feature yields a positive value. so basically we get -3.1 angstrom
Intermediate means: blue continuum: 4.78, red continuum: 5.22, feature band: 5.36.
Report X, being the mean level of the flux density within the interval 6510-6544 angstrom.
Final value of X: 5.35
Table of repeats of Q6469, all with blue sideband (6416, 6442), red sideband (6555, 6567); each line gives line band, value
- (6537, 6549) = -0.06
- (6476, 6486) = -0.06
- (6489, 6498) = 0.04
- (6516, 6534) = -0.04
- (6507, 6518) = -0.05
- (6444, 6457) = -0.03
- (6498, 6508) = 0.02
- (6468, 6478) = -0.07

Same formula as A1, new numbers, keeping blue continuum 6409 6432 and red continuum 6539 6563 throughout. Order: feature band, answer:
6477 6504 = 0.6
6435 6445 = 0.6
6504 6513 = -0.2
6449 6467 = 0.4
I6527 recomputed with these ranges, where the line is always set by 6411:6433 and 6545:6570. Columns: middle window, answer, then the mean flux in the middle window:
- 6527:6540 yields -0.5 angstrom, 5.32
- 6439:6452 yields 0.1 angstrom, 4.76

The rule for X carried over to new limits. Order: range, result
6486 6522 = 5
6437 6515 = 4.94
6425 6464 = 4.76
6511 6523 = 5.15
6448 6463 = 4.88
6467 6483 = 5.22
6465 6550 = 5.18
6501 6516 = 5.16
